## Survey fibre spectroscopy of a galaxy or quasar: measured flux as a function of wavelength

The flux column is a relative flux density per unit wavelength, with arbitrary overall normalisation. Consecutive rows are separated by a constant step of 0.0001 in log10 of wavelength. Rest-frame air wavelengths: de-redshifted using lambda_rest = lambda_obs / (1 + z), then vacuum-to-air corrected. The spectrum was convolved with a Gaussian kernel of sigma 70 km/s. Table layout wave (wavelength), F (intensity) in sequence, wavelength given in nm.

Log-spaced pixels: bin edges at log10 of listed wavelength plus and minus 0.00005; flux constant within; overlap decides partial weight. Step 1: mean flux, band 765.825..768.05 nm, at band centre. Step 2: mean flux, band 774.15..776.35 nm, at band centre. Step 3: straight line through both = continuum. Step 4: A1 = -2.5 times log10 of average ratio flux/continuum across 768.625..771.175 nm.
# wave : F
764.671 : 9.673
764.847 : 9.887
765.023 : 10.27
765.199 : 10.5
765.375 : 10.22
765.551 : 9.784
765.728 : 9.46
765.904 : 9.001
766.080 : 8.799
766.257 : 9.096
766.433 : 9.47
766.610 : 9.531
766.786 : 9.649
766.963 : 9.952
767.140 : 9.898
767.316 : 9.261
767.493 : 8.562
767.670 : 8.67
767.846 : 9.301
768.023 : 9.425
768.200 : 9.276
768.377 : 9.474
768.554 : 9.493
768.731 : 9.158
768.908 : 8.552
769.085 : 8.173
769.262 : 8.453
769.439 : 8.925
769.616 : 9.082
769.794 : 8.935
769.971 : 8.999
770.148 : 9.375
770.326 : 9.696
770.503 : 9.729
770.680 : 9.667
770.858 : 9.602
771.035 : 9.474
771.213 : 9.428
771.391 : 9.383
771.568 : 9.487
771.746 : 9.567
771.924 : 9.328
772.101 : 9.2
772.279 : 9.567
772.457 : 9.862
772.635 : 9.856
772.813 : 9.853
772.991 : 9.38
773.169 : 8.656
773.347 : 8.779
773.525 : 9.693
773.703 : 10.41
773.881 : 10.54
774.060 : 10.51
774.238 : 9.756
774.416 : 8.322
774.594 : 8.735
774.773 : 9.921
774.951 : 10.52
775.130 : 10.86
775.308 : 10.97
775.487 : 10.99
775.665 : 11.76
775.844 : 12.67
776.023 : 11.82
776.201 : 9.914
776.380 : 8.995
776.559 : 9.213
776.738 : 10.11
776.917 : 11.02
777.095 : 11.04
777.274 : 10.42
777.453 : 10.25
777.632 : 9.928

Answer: 0.07 mag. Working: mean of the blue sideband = 9.28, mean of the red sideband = 10.5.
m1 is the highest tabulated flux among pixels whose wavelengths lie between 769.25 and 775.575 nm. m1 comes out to 10.99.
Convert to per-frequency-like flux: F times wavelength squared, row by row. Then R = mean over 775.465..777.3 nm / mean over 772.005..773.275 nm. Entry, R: 1.1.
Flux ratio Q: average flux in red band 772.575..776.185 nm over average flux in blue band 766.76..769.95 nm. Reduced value 1.1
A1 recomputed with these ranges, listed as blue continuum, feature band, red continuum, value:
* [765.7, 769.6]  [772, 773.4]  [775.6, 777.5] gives 0.07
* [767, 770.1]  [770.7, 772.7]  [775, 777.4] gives 0.03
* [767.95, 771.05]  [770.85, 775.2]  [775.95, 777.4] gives 0.01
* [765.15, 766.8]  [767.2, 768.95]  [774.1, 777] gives 0.06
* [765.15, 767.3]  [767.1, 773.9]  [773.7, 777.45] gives 0.07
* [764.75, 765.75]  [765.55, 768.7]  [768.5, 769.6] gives 0.01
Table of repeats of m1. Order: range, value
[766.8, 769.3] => 9.952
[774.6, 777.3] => 12.67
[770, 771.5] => 9.729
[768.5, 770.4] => 9.696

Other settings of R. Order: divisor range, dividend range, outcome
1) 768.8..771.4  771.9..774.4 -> 1.06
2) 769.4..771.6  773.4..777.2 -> 1.12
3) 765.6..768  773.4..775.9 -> 1.14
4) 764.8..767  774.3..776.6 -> 1.10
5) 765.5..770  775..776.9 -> 1.20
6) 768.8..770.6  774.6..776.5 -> 1.21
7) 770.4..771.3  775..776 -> 1.21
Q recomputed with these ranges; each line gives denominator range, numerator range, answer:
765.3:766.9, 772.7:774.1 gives 1.03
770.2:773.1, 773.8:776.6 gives 1.08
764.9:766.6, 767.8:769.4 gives 0.94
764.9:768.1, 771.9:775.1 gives 1.01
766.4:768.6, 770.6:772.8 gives 1.02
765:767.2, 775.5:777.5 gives 1.11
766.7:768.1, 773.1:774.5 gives 1.03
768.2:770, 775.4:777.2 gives 1.20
